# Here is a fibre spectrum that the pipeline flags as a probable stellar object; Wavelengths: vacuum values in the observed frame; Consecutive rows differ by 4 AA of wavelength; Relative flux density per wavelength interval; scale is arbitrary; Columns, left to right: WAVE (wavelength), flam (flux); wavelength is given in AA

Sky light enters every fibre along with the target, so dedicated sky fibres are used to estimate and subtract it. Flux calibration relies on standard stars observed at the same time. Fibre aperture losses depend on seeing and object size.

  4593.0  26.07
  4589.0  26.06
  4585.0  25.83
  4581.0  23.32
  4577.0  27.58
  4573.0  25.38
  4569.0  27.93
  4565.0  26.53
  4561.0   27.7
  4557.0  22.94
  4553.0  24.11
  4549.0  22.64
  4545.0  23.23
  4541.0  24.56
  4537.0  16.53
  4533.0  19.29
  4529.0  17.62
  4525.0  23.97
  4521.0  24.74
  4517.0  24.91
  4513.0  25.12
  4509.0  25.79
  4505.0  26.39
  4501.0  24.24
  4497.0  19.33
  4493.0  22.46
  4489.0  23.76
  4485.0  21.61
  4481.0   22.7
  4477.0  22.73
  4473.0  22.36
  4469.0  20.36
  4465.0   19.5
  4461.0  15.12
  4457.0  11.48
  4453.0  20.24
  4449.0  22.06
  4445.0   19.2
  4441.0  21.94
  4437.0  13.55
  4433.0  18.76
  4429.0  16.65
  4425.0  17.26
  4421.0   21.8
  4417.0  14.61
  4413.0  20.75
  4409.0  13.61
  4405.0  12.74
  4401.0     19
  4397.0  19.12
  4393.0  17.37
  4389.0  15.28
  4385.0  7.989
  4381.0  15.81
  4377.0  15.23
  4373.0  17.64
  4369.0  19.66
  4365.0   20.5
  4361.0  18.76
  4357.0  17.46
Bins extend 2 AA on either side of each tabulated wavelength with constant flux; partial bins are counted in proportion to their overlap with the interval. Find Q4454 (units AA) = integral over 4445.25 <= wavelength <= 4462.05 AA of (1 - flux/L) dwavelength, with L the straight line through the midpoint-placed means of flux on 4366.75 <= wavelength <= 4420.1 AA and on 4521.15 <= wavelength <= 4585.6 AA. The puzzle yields 1.3 AA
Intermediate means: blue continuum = 16.2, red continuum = 23.7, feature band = 17.5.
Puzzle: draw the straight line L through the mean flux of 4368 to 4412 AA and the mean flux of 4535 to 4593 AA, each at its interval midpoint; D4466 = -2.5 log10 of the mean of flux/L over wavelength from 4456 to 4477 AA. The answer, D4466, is 0.07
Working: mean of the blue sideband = 15.8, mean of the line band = 18.5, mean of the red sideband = 24.6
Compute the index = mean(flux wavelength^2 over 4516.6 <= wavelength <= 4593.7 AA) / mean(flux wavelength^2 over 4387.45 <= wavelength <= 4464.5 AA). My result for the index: 1.5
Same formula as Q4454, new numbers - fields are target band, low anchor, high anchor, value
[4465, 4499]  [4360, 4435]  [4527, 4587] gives -2.1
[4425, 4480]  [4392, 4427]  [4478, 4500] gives 3.2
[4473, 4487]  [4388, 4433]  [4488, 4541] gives -1.0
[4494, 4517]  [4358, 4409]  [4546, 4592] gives -1.8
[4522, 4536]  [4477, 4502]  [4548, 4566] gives 2.0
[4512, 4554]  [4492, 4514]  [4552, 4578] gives 4.4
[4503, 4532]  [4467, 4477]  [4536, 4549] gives -2.7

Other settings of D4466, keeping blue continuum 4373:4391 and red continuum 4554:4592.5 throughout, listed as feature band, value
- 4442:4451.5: -0.152 mag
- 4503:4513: -0.185 mag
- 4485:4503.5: -0.074 mag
